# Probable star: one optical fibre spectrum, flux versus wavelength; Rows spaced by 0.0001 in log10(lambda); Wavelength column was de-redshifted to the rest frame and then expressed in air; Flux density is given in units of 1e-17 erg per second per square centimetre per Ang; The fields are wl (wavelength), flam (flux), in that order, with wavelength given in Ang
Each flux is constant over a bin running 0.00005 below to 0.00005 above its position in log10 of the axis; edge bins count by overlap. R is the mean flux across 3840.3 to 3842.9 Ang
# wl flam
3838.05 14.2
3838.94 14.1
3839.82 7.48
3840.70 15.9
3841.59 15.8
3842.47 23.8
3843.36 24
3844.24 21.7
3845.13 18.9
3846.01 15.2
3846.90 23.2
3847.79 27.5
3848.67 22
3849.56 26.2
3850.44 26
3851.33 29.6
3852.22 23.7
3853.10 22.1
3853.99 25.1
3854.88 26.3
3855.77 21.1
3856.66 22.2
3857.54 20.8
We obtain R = 18.5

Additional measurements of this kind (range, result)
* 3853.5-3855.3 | 25.5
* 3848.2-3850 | 24.2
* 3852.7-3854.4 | 23.6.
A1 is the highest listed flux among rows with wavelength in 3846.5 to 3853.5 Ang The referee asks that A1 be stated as 29.6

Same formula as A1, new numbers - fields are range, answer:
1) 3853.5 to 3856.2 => 26.3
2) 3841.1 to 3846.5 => 24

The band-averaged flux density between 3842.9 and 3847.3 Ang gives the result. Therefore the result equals 20.6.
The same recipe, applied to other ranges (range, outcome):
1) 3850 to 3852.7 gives 26.4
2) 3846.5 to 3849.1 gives 24.3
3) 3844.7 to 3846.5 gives 17.2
